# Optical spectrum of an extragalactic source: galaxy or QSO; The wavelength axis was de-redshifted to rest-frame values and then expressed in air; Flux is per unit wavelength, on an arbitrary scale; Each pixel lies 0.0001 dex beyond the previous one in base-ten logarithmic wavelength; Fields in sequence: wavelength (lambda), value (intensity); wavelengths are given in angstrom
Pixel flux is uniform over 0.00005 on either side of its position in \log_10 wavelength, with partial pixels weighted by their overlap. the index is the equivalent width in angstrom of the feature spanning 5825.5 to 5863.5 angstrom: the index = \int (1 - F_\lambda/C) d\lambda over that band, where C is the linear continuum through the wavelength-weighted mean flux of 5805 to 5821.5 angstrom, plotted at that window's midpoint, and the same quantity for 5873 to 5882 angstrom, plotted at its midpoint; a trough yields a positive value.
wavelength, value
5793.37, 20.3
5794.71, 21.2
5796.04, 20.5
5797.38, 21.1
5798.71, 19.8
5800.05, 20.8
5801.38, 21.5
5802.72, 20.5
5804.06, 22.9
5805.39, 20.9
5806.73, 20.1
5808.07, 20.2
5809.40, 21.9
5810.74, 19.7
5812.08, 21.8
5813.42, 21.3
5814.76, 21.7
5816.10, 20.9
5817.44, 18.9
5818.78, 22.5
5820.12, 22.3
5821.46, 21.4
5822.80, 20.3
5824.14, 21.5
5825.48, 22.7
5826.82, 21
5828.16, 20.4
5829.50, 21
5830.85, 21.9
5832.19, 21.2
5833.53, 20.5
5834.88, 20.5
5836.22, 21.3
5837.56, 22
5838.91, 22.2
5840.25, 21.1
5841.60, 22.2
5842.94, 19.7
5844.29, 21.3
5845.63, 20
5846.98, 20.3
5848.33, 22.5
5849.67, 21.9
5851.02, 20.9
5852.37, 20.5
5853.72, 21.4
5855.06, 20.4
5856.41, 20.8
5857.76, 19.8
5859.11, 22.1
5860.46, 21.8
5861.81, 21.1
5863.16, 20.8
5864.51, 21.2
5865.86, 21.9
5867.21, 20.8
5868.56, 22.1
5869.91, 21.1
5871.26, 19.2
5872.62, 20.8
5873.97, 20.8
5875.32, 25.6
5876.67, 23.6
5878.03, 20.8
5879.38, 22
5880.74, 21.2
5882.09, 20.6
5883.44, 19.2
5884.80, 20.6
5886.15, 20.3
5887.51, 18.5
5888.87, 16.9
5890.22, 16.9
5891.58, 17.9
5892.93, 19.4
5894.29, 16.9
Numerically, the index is 0.8 angstrom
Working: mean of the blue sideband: 21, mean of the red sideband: 22.2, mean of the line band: 21.1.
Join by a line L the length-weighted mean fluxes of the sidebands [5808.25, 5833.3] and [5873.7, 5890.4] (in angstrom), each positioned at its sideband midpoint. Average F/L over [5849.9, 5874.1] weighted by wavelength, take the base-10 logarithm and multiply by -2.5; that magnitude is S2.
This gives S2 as -0.01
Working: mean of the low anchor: 21.2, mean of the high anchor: 20.6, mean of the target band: 21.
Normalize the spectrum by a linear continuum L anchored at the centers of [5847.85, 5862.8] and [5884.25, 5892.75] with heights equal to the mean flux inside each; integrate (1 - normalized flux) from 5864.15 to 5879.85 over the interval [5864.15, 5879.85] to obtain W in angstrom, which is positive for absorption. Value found -1.4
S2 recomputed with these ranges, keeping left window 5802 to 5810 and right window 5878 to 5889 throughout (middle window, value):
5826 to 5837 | -0.01 mag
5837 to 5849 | -0.03 mag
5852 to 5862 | -0.03 mag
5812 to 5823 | -0.02 mag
